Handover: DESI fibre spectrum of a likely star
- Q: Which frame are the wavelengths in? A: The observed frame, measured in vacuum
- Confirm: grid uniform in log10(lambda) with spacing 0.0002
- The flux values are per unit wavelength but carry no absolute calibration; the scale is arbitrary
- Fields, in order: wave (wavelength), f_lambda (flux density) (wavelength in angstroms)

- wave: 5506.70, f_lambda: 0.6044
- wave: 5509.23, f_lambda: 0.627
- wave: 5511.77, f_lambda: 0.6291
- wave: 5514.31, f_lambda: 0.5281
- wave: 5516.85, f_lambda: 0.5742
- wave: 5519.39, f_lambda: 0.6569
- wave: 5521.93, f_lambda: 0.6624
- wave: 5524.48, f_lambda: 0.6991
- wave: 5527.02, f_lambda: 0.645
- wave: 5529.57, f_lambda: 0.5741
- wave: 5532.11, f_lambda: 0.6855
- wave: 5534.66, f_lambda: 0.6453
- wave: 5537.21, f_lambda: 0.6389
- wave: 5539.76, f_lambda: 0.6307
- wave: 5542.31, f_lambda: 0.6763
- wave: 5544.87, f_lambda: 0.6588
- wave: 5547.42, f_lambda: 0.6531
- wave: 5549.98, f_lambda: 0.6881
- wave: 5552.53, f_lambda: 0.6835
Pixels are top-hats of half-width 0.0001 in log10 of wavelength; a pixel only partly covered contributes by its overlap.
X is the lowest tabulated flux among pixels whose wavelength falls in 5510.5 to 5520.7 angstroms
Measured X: 0.5281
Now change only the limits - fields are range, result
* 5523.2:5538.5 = 0.5741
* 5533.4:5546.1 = 0.6307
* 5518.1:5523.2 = 0.6569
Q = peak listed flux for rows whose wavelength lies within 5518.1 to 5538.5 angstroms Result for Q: 0.6991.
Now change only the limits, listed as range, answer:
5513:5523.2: 0.6624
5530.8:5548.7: 0.6855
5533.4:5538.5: 0.6453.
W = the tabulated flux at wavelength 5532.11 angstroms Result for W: 0.6855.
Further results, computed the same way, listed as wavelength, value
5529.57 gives 0.5741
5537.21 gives 0.6389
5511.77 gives 0.6291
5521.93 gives 0.6624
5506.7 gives 0.6044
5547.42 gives 0.6531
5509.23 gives 0.627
